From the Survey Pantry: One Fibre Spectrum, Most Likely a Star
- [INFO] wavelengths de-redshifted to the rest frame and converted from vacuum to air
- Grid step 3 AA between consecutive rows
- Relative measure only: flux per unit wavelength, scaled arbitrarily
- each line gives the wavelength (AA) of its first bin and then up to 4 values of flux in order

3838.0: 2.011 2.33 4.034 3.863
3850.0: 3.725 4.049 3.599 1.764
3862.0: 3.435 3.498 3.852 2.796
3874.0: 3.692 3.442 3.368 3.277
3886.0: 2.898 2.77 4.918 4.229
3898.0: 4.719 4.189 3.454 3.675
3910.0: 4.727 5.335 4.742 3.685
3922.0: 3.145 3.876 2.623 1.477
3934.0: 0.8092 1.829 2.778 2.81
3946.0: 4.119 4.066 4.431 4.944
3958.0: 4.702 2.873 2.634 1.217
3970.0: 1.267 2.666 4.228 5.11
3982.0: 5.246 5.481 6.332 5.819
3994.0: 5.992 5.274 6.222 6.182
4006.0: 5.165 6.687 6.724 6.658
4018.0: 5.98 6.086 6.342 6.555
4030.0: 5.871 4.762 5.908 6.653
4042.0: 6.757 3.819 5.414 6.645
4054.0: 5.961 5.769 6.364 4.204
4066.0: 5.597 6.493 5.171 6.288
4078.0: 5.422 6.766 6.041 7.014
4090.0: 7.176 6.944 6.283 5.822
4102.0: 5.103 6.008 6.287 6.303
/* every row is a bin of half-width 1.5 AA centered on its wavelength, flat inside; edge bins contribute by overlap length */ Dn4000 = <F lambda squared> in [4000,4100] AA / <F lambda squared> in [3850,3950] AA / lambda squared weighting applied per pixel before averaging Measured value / 1.90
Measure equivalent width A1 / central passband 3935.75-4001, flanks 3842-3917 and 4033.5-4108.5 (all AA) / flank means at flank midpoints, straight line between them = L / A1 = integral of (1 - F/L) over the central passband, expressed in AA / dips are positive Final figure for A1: 10.0 AA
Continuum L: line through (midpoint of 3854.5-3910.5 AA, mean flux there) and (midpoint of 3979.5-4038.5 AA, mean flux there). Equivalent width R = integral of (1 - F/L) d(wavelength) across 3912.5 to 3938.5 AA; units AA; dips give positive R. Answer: 8.1 AA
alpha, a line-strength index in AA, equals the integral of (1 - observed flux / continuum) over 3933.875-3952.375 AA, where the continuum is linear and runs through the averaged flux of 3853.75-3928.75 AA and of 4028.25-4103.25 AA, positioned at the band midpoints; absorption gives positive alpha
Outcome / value 5.6 AA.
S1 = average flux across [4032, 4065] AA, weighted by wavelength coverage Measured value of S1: 5.67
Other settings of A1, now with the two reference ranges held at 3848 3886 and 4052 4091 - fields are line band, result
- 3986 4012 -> -4.7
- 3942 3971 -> 7.4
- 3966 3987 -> 4.8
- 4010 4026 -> -3.2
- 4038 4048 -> 0.0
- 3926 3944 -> 9.2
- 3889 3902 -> -2.1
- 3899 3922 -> -1.6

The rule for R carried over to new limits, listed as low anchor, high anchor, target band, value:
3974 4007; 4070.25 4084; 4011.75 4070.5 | -1.6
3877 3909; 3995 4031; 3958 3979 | 9.7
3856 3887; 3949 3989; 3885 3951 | 0.5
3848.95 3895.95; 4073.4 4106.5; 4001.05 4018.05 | -3.4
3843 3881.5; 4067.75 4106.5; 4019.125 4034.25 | -1.4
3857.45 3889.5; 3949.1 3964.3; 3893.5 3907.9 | -2.6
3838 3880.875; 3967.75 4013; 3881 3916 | -1.3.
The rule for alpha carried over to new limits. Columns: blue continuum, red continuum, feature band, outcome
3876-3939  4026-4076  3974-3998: -3.3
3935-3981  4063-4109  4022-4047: -4.4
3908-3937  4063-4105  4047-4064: -0.6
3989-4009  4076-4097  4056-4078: 2.4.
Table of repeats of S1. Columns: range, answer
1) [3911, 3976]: 3.18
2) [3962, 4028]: 5.15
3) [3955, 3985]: 3.52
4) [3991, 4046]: 6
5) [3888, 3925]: 4.14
